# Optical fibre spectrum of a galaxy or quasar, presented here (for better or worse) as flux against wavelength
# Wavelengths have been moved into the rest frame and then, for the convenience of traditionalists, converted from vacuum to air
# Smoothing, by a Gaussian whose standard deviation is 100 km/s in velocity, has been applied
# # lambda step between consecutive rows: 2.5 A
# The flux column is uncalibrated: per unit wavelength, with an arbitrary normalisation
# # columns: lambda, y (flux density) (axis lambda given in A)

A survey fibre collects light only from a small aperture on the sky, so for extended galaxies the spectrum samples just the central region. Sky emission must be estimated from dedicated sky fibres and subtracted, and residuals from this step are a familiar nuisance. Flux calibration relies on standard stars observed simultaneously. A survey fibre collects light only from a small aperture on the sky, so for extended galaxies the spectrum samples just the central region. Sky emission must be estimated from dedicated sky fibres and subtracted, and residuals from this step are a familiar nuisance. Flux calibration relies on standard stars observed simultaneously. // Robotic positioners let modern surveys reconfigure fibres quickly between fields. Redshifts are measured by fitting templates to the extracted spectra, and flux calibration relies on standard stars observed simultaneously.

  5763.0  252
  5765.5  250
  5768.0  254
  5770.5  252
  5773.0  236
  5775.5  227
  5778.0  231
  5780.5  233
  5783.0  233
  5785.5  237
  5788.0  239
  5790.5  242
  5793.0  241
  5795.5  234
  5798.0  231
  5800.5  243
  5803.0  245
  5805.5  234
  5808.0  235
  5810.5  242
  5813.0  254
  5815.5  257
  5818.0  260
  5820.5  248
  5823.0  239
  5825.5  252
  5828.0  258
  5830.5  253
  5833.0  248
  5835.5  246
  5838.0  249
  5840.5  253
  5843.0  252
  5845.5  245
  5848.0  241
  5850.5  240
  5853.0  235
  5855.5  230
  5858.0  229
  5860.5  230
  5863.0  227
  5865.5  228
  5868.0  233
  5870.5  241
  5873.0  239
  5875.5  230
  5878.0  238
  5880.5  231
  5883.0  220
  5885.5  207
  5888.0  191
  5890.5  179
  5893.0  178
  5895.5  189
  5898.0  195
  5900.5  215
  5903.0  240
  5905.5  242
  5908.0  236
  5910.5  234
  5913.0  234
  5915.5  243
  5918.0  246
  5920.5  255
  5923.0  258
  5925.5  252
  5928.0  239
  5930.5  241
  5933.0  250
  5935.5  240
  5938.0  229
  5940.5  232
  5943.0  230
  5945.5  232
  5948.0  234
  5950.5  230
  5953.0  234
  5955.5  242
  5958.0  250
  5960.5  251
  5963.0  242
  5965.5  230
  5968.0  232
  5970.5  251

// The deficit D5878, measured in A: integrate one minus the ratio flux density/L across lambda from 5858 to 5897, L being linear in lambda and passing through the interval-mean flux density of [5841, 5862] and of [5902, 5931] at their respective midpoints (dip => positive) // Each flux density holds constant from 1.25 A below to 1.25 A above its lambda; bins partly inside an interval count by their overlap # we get 3.7 A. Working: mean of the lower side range 238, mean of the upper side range 243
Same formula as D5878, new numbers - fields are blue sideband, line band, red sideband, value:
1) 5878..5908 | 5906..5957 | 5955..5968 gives -2.6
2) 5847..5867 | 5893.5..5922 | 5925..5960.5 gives 0.9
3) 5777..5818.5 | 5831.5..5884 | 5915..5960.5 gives 0.7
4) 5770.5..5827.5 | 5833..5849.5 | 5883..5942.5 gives -0.8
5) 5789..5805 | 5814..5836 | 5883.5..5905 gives -2.2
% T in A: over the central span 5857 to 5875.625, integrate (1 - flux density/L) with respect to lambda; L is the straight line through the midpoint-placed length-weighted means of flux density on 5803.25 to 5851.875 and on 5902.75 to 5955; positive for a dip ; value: 0.9 A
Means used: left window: 248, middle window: 232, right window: 240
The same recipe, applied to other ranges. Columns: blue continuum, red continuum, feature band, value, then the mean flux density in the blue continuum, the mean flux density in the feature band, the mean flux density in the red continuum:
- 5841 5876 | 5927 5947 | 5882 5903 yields 3.32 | 236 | 199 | 237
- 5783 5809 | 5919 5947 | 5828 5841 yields -0.62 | 238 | 250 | 242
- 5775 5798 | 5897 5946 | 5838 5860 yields -0.42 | 235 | 241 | 237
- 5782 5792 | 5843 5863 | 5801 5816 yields -0.41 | 238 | 244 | 236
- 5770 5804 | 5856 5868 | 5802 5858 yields -3.21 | 237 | 246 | 229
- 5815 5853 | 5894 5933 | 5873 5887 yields 0.86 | 249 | 226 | 235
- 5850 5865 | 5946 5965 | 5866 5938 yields 2.05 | 231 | 228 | 240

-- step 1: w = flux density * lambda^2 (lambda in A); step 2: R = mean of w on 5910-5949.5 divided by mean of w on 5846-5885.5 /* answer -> 1.1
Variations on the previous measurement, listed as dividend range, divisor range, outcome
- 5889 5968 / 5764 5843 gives 0.99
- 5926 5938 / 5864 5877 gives 1.05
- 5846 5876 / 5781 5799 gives 1.01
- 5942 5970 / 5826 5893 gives 1.05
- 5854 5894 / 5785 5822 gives 0.93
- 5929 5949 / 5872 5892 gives 1.11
